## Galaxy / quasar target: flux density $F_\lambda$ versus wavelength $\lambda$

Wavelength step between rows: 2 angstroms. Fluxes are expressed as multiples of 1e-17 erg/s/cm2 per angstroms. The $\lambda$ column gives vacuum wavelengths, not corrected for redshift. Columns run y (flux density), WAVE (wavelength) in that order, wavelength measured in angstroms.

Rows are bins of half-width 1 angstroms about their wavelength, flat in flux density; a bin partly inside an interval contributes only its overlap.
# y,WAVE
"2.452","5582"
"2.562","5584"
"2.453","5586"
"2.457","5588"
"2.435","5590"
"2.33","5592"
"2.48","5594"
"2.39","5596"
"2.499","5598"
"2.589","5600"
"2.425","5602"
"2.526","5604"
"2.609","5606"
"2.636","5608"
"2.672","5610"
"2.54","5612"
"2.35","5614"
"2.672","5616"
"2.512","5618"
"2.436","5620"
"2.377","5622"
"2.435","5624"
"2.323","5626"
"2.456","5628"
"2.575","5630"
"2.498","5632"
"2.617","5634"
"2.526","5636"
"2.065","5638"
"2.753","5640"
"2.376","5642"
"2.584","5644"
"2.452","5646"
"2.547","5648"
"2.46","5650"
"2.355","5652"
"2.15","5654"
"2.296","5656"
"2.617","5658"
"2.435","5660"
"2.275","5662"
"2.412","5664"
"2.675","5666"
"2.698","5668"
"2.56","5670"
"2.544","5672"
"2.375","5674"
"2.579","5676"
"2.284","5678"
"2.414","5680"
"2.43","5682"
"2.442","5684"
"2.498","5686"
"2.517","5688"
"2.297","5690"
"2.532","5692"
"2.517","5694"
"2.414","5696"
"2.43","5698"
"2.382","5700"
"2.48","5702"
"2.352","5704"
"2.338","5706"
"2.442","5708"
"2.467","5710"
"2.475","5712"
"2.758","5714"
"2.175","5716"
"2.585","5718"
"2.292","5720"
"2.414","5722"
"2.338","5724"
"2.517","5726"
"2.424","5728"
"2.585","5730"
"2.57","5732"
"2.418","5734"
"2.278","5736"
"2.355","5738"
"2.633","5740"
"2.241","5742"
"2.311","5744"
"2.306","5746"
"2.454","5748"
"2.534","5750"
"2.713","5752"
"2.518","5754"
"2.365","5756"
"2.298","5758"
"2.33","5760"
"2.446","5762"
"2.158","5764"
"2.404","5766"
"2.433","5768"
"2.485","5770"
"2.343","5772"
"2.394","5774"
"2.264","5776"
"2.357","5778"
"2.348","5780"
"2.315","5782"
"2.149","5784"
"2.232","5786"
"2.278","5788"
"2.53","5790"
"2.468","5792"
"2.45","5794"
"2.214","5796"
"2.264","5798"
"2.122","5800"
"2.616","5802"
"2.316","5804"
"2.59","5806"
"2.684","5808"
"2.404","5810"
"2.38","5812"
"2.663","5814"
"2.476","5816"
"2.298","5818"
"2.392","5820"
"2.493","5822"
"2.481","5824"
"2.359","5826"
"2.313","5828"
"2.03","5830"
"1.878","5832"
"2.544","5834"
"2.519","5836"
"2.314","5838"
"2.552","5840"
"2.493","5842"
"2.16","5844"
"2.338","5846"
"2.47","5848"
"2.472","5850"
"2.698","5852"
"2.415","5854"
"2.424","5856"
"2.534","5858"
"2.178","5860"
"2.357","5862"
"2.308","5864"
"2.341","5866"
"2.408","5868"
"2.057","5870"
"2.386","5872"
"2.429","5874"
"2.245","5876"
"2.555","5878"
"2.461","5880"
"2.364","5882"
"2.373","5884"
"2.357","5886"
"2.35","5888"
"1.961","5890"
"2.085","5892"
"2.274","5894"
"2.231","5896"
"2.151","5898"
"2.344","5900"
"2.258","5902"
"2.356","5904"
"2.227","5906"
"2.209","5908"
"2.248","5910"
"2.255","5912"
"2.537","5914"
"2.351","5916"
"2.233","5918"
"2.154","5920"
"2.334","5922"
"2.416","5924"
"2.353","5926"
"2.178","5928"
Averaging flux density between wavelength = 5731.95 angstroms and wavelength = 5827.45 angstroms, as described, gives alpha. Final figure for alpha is 2.4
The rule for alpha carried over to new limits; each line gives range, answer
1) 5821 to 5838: 2.33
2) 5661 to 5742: 2.45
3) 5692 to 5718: 2.45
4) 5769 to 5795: 2.35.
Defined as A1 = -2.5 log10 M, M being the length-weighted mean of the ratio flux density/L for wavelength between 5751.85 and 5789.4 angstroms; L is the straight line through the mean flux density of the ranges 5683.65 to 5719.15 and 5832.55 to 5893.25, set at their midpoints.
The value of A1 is 0.028 mag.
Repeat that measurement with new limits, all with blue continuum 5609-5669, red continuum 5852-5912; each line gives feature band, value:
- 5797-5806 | 0.00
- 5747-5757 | -0.05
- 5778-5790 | 0.04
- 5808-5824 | -0.05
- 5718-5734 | -0.02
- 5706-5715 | -0.04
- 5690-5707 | 0.00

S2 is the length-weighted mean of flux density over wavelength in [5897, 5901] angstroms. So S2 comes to 2.25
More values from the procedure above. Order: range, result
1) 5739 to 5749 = 2.39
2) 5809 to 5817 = 2.48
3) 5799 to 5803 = 2.37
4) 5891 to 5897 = 2.2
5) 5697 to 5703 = 2.43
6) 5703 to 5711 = 2.4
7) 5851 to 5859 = 2.52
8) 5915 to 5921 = 2.25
